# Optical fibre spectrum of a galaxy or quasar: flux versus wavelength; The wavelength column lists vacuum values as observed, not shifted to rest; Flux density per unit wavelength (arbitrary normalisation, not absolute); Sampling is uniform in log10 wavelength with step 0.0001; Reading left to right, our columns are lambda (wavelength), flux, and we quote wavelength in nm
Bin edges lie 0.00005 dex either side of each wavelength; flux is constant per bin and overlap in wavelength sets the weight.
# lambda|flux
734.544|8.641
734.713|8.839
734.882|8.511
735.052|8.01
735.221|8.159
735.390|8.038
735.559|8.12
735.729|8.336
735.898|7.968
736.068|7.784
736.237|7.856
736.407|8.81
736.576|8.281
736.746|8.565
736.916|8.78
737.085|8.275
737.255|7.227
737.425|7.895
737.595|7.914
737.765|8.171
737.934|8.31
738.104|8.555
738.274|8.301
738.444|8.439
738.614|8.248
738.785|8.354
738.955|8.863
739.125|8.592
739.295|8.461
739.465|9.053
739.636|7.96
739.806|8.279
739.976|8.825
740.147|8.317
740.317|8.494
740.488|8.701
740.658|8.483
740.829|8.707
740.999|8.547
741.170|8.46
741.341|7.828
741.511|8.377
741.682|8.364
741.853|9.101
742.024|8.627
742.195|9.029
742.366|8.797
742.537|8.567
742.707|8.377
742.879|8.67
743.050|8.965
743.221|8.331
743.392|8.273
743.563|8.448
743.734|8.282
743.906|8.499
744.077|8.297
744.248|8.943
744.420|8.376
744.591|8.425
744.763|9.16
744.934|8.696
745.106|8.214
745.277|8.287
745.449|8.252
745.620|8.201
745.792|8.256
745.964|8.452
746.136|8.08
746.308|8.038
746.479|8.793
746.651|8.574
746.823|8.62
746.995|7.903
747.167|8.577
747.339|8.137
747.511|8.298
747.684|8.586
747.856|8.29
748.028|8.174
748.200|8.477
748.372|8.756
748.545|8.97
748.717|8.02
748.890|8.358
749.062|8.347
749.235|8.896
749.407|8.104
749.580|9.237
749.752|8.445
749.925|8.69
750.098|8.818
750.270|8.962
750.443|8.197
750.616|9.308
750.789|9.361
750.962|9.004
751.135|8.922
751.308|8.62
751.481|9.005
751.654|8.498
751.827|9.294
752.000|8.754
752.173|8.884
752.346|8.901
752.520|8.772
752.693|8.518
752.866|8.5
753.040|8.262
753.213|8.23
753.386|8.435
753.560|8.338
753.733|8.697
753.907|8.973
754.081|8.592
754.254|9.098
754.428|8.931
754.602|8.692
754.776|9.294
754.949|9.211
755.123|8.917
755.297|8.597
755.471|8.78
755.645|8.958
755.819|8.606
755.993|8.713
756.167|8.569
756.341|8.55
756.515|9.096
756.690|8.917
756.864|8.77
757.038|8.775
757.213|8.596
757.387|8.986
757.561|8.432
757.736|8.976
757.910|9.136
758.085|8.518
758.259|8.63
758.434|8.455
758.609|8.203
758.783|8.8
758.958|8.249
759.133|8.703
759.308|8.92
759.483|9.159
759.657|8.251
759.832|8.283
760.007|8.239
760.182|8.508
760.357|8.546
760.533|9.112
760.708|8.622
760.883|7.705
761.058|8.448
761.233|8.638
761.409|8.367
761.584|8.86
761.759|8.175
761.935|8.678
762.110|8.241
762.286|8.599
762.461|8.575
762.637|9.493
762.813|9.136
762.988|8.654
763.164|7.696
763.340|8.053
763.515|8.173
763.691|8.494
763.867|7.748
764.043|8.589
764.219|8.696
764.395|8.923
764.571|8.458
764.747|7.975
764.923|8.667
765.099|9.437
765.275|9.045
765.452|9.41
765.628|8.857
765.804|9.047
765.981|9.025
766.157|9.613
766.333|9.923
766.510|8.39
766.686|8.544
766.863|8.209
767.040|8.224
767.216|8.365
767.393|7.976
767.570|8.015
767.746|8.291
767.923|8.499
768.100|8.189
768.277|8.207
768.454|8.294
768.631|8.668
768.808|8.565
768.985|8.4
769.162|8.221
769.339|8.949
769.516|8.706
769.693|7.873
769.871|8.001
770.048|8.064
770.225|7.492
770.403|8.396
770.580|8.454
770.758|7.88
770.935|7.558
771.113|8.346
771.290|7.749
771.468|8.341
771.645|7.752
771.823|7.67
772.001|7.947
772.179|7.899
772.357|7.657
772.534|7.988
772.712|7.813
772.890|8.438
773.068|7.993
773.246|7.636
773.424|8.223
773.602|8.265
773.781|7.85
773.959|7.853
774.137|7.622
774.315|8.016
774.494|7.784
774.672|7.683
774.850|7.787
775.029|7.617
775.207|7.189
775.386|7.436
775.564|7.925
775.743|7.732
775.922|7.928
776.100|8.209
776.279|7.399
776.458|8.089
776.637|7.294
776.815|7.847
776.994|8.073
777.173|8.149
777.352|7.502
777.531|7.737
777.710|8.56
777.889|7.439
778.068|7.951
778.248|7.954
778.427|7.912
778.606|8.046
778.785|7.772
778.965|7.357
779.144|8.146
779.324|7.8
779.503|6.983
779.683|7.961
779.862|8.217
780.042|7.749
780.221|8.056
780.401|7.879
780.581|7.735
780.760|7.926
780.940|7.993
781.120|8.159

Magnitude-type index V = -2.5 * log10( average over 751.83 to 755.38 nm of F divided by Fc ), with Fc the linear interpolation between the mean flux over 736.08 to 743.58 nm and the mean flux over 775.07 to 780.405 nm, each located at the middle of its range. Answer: -0.07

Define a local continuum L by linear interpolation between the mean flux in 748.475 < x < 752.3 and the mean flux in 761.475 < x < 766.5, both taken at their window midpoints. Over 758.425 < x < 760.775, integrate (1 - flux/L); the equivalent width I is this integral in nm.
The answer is 0.04 nm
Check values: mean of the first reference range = 8.76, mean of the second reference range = 8.72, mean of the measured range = 8.58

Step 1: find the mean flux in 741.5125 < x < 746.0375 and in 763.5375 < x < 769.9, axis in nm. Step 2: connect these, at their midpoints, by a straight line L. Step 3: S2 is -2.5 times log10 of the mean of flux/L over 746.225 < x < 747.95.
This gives 0.02 mag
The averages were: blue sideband 8.53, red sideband 8.57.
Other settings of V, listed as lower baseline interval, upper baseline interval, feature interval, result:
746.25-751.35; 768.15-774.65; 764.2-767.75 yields -0.07 mag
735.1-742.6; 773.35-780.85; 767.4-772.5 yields -0.03 mag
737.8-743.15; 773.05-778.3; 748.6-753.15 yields -0.05 mag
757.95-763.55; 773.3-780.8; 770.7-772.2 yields 0.02 mag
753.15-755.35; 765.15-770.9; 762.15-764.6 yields 0.01 mag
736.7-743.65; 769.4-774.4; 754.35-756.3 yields -0.08 mag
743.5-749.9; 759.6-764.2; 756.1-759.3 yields -0.03 mag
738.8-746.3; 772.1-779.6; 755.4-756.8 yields -0.07 mag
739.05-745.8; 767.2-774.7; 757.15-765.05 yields -0.04 mag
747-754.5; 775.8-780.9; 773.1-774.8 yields 0.01 mag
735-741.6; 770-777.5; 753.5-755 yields -0.10 mag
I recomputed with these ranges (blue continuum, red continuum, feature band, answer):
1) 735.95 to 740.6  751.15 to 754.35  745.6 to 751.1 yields 0.03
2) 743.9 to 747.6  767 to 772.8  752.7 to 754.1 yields -0.03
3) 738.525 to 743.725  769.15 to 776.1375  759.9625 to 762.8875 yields -0.16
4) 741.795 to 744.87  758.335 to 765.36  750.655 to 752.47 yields -0.07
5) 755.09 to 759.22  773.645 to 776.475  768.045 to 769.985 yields -0.07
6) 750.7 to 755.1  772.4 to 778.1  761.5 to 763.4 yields -0.04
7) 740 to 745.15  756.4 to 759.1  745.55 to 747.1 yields 0.05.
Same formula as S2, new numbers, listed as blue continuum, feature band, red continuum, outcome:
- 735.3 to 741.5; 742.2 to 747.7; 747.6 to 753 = 0.010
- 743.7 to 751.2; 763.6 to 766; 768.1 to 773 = -0.065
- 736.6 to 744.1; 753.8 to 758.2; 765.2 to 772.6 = -0.055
